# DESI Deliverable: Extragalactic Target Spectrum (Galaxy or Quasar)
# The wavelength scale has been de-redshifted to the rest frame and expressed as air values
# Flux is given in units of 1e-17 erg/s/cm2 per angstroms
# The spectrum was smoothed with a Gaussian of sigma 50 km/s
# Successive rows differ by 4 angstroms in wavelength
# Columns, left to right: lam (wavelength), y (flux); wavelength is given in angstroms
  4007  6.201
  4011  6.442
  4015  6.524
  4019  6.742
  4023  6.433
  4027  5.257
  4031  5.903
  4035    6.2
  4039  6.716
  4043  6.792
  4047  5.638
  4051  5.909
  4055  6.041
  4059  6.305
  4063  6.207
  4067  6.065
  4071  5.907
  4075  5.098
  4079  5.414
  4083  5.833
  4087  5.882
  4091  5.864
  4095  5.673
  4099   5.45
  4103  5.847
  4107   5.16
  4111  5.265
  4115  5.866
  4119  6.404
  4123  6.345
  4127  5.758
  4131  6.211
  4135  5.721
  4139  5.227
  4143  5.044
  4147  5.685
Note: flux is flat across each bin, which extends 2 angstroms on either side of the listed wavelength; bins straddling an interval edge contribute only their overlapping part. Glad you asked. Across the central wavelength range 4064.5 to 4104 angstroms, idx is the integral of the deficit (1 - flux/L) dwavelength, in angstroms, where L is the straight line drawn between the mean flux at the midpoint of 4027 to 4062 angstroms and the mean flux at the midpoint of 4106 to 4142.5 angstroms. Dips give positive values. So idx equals 1.6 angstroms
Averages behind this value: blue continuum 6.14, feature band 5.71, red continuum 5.76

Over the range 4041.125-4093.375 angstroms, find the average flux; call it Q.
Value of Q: 5.92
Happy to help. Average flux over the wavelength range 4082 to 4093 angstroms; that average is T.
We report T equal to 5.86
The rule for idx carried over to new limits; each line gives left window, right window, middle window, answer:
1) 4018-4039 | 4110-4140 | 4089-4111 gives 1.4 angstroms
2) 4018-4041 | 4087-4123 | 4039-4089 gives 0.2 angstroms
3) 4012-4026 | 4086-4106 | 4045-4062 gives 0.4 angstroms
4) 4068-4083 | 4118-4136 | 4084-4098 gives -0.2 angstroms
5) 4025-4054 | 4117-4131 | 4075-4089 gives 1.1 angstroms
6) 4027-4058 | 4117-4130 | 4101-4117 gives 1.6 angstroms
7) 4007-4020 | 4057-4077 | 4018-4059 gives 0.5 angstroms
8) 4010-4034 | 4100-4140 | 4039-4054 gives -0.2 angstroms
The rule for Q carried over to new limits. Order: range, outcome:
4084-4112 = 5.61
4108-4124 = 5.9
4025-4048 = 6.1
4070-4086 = 5.56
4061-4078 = 5.8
